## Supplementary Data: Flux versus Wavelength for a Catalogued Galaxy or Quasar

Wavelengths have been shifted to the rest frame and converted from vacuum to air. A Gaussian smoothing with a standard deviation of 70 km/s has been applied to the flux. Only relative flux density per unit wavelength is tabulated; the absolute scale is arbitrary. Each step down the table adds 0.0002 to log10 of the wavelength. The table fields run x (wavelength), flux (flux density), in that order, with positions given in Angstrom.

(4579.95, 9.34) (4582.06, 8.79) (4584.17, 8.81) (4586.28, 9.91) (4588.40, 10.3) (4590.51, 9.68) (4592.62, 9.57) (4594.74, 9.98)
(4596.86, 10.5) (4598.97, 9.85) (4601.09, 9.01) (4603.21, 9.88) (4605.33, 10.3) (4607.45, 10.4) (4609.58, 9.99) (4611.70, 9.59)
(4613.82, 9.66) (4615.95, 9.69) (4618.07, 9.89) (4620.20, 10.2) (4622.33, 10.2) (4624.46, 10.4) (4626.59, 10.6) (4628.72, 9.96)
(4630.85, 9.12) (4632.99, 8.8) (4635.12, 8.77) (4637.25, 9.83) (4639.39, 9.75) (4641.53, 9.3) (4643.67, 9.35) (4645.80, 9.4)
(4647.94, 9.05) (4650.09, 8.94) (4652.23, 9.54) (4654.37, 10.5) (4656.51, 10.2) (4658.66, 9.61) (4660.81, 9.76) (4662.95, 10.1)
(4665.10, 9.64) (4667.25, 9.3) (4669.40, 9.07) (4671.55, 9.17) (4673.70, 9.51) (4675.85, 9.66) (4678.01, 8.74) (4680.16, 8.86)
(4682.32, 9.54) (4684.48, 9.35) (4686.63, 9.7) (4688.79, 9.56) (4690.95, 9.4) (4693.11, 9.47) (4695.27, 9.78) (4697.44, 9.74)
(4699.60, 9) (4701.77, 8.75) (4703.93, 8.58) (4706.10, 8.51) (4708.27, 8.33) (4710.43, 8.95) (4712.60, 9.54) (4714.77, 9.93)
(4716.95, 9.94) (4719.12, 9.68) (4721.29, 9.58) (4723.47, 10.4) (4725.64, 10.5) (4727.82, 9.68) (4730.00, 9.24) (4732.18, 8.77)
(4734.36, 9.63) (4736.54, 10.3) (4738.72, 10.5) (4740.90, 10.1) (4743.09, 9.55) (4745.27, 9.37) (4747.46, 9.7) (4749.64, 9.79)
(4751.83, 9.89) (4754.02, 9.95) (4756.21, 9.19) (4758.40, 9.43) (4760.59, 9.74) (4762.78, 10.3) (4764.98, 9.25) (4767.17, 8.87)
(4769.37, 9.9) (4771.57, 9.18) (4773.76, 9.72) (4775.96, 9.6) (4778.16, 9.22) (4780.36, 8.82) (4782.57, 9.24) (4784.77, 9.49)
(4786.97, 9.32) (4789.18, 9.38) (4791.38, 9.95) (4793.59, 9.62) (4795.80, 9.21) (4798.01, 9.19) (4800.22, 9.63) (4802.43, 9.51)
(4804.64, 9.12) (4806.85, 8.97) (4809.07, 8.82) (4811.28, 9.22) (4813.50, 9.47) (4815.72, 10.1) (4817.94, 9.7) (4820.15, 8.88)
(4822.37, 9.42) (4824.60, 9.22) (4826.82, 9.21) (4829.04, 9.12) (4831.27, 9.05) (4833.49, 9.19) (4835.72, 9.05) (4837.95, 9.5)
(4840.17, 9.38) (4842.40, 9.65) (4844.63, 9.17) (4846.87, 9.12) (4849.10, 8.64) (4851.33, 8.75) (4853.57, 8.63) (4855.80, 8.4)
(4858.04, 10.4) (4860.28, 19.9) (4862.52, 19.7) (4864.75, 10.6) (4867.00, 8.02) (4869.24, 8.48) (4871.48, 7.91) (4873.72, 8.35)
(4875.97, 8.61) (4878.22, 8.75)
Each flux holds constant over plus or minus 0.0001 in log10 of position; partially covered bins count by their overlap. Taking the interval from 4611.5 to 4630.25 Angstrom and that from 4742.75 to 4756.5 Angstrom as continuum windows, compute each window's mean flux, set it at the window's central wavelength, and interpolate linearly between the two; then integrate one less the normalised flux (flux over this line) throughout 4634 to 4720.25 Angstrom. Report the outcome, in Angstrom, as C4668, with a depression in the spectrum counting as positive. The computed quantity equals 4.1 Angstrom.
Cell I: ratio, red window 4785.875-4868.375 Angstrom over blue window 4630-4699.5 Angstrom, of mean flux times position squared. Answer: 1.1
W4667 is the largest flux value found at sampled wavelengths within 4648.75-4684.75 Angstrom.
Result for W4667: 10.5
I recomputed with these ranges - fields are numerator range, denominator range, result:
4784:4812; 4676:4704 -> 1.05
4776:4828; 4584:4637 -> 1.03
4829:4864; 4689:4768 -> 1.16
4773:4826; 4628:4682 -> 1.05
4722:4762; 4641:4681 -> 1.07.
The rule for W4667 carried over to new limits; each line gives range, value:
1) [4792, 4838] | 10.1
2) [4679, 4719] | 9.94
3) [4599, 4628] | 10.6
